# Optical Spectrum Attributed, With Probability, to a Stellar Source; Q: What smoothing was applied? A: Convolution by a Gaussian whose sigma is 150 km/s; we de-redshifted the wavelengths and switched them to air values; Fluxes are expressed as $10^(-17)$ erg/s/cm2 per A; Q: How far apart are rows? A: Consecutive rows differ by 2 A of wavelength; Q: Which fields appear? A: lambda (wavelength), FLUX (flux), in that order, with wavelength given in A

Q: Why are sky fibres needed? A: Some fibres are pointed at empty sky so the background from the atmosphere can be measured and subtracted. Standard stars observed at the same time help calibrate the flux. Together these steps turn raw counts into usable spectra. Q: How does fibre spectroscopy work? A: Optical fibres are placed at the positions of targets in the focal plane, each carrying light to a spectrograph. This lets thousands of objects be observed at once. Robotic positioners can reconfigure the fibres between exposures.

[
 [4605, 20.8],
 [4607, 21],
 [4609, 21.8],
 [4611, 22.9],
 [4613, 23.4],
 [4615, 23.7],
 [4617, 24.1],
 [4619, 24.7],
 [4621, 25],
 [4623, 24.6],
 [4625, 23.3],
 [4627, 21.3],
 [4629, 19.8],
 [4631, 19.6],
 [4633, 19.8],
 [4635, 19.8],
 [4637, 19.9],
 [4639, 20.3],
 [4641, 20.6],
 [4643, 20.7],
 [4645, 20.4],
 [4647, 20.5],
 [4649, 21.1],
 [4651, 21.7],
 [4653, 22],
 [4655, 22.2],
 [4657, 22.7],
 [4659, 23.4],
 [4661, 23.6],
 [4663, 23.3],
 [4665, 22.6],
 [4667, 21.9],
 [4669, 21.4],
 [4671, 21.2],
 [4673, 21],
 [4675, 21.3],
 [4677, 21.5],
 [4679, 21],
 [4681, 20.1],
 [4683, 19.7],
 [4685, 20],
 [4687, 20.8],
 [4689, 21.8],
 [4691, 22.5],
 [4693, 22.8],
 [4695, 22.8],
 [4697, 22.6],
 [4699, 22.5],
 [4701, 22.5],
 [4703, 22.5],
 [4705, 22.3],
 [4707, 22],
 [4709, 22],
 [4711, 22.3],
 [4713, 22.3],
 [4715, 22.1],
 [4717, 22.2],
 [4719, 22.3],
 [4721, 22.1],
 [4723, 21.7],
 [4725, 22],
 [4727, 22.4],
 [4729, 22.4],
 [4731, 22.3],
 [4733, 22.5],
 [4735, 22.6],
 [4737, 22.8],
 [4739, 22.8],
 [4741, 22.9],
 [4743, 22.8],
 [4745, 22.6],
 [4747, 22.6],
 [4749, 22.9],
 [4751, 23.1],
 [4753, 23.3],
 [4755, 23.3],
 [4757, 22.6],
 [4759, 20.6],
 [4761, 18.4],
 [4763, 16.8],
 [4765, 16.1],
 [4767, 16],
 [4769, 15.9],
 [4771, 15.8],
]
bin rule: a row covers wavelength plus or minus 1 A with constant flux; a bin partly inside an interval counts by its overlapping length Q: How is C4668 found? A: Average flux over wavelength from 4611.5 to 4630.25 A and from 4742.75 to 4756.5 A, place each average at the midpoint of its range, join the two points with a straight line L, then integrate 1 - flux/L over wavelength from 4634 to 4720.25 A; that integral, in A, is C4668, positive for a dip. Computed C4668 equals 5.4 A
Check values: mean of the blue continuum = 23.3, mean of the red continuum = 22.9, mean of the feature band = 21.7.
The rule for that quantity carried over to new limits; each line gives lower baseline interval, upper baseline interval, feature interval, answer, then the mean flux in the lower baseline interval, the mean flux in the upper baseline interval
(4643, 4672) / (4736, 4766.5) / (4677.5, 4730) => -0.5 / 22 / 21.5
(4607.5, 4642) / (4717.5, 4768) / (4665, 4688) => 0.9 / 22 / 21.6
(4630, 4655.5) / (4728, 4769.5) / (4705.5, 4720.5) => -0.8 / 20.6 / 21.3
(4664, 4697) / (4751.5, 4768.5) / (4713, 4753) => -4.5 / 21.4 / 19.6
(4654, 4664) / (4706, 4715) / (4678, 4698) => 1.0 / 23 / 22.1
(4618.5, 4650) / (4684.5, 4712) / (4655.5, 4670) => -0.7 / 21.3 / 22.1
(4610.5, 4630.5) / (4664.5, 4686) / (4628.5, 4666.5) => 1.4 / 23.2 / 21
